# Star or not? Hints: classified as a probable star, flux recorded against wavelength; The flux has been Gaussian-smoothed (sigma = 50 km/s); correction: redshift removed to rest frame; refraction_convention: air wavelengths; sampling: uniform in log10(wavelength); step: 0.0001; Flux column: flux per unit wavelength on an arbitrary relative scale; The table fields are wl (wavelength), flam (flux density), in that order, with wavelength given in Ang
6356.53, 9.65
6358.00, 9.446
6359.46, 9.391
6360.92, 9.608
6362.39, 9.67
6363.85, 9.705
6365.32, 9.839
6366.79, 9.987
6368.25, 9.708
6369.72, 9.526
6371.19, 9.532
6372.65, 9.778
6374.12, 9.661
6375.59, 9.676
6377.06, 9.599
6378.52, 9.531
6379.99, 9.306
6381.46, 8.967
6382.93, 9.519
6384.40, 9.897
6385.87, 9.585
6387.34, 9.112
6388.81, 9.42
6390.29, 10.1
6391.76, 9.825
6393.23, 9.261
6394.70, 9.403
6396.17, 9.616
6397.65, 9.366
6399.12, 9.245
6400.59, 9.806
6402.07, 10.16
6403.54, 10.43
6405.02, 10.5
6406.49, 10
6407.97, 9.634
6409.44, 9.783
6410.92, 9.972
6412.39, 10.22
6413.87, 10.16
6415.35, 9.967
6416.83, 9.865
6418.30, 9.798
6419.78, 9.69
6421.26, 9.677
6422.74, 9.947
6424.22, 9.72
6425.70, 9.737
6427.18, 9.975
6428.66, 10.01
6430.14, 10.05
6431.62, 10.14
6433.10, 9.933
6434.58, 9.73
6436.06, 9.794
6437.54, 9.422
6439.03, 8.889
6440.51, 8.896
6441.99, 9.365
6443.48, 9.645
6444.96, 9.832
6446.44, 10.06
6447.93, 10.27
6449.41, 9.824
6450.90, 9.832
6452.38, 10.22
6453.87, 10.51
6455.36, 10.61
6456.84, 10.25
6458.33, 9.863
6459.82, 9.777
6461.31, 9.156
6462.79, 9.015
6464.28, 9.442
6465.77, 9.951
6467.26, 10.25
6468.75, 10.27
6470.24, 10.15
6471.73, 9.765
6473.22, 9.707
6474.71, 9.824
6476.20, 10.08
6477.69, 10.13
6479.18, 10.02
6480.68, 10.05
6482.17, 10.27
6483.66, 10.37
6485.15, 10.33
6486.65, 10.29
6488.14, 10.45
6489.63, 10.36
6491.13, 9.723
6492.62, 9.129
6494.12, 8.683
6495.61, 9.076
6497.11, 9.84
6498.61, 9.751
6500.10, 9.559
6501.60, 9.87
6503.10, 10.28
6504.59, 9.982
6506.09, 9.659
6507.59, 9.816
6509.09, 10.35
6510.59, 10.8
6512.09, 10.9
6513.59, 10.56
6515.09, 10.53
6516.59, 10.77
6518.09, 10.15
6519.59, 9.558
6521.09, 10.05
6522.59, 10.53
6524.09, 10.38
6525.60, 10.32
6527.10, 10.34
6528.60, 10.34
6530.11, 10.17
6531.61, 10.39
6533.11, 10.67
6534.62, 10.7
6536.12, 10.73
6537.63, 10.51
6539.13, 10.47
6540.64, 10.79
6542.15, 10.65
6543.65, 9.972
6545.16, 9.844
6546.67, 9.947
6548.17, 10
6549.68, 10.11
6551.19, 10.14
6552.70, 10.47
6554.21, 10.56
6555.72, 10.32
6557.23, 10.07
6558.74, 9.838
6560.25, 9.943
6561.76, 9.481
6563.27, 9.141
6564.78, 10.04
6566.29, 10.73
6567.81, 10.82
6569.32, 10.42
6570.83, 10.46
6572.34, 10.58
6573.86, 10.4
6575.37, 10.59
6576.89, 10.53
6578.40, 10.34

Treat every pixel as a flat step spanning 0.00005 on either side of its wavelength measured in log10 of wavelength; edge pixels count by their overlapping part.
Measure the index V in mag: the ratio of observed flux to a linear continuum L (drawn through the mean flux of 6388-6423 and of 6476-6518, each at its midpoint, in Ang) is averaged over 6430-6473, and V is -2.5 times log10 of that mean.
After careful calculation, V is 0.01 mag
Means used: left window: 9.82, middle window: 9.82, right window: 10.1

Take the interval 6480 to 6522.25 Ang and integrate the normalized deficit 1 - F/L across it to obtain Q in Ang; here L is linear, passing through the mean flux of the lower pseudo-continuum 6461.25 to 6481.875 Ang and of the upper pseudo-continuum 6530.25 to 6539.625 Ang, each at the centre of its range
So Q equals 0.6 Ang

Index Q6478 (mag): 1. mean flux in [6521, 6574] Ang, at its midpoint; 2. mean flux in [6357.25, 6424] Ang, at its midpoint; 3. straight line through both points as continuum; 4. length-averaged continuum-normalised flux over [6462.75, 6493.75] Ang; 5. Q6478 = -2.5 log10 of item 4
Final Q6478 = 0.005 mag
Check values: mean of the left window 9.71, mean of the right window 10.3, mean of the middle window 9.98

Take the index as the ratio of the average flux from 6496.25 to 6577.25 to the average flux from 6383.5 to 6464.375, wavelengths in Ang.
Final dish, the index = 1.0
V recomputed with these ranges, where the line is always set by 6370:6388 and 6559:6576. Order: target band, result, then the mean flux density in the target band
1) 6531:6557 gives -0.02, 10.4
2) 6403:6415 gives -0.05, 10.1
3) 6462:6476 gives 0.00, 9.83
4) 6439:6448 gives 0.02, 9.57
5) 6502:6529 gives -0.03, 10.3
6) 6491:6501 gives 0.06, 9.38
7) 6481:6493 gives -0.02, 10.2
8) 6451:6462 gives -0.03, 10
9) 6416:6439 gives -0.01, 9.8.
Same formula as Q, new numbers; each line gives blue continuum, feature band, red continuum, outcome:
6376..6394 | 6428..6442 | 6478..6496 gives 0.1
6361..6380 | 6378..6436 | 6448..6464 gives 0.0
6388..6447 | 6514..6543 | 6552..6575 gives -0.9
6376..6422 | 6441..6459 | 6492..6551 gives -0.2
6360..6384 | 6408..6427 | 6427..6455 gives -0.2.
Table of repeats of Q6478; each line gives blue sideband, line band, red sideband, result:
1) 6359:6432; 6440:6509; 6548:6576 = 0.009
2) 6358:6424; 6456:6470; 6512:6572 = 0.021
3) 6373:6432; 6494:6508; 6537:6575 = 0.041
